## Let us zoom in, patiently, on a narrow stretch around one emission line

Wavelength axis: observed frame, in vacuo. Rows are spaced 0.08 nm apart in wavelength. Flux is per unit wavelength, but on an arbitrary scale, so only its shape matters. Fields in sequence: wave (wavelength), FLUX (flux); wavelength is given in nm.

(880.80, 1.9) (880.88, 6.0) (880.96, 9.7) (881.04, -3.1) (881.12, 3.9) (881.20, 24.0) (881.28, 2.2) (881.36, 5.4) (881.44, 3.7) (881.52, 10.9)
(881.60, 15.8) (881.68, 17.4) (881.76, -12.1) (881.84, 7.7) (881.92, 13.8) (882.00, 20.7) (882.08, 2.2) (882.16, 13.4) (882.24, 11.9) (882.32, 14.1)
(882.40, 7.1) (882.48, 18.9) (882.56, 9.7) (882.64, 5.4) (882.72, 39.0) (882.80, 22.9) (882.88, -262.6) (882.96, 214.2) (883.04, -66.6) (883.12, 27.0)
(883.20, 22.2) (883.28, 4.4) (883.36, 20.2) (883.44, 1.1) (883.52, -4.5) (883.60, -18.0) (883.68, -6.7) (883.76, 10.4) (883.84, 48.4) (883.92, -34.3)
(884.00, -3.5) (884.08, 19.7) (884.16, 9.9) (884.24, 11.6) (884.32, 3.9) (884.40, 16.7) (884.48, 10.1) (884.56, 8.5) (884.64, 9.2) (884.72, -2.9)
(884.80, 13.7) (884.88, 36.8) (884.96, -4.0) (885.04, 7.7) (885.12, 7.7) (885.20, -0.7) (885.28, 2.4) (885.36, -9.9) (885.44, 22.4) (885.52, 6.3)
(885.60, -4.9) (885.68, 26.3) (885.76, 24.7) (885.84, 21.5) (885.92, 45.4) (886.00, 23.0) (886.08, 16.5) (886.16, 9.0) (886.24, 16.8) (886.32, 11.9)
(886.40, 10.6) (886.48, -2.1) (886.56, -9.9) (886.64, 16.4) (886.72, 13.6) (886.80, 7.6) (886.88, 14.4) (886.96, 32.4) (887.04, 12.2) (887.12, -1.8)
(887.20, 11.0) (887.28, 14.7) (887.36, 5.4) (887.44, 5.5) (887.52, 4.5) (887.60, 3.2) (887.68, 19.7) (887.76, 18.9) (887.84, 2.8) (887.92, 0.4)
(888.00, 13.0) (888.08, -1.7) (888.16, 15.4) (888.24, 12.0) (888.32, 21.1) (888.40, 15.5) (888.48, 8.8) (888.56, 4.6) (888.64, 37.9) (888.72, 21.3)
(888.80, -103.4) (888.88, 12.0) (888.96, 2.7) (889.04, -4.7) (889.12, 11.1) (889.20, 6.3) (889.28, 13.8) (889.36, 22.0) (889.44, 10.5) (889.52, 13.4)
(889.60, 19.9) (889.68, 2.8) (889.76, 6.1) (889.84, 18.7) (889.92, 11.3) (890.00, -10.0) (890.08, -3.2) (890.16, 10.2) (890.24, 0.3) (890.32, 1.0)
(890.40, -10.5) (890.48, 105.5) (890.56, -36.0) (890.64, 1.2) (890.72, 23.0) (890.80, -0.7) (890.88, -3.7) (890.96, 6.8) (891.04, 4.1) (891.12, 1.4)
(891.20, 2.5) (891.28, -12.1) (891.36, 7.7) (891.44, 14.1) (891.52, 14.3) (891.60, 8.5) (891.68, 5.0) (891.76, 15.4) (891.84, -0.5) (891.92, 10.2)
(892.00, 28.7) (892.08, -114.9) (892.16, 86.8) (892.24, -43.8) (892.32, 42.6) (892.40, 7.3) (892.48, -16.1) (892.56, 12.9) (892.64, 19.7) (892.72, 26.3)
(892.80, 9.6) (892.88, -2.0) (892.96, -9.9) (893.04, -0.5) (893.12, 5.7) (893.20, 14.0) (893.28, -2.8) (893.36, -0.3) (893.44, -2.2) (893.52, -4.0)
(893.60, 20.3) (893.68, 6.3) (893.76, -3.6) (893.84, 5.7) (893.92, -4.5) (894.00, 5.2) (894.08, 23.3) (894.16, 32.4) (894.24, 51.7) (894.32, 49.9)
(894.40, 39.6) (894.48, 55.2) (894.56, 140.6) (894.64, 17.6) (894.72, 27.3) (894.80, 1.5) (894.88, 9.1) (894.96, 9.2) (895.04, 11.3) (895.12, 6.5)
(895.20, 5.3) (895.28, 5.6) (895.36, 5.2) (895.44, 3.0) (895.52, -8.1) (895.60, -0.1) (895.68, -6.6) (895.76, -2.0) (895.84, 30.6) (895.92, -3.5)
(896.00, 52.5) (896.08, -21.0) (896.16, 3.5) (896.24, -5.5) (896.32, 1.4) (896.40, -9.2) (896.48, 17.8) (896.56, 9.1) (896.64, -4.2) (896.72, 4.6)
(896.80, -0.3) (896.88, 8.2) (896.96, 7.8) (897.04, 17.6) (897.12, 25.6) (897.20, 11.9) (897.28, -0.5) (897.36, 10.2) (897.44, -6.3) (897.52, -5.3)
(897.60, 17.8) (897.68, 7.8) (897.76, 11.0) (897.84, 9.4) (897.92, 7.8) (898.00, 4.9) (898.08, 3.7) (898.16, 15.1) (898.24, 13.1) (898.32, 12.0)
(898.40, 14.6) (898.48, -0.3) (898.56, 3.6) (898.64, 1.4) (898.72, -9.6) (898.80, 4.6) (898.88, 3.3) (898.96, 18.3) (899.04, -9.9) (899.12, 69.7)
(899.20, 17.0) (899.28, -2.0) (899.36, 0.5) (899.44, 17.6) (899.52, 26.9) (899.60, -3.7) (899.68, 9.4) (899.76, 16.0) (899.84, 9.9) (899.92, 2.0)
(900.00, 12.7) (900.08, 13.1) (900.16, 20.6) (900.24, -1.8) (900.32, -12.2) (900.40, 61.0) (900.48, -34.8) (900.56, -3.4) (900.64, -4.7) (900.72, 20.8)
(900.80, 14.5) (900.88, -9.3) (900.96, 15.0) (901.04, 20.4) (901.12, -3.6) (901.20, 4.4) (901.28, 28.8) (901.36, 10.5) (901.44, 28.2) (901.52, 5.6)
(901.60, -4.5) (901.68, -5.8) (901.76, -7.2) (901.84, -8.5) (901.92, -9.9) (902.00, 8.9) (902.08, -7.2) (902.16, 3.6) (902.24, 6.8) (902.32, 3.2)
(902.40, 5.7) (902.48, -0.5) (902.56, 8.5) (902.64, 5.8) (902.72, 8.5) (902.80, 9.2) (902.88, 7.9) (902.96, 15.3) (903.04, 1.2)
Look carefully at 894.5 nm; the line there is [O III] 5007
